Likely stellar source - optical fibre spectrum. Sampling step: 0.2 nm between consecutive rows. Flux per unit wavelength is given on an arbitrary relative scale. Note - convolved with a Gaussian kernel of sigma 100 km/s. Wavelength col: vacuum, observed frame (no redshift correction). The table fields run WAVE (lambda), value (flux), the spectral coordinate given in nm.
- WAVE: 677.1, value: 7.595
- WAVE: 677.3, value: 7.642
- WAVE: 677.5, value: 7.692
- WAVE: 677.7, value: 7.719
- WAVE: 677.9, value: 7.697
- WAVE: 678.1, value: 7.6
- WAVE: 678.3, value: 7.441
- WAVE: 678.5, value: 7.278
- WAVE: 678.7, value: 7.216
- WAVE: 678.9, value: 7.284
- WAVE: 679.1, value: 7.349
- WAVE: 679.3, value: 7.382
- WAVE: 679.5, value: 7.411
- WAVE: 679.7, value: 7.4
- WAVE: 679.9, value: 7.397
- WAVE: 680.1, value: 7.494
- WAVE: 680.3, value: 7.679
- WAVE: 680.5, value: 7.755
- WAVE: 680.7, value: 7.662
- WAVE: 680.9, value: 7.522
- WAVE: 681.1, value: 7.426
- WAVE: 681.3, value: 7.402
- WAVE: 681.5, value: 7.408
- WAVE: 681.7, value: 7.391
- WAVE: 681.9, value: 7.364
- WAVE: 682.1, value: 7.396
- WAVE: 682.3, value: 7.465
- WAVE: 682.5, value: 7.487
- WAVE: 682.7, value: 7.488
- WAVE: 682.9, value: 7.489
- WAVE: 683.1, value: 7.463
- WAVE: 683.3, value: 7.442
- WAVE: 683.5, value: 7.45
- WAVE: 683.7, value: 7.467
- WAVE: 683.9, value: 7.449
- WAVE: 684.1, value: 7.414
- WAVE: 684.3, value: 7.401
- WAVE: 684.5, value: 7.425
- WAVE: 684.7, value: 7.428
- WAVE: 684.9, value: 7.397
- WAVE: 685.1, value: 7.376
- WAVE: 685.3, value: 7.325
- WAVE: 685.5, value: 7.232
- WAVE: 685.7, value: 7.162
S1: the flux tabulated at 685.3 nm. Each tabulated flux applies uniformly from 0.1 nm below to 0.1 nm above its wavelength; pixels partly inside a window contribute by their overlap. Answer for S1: 7.325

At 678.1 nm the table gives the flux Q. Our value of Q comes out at 7.6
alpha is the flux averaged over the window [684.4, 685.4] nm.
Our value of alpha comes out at 7.39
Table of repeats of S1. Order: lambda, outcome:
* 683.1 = 7.463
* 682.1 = 7.396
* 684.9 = 7.397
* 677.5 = 7.692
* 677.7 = 7.719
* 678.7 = 7.216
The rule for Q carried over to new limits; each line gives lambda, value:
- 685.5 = 7.232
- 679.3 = 7.382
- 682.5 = 7.487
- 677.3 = 7.642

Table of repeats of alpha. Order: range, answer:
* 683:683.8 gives 7.46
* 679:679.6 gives 7.38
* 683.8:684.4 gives 7.42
